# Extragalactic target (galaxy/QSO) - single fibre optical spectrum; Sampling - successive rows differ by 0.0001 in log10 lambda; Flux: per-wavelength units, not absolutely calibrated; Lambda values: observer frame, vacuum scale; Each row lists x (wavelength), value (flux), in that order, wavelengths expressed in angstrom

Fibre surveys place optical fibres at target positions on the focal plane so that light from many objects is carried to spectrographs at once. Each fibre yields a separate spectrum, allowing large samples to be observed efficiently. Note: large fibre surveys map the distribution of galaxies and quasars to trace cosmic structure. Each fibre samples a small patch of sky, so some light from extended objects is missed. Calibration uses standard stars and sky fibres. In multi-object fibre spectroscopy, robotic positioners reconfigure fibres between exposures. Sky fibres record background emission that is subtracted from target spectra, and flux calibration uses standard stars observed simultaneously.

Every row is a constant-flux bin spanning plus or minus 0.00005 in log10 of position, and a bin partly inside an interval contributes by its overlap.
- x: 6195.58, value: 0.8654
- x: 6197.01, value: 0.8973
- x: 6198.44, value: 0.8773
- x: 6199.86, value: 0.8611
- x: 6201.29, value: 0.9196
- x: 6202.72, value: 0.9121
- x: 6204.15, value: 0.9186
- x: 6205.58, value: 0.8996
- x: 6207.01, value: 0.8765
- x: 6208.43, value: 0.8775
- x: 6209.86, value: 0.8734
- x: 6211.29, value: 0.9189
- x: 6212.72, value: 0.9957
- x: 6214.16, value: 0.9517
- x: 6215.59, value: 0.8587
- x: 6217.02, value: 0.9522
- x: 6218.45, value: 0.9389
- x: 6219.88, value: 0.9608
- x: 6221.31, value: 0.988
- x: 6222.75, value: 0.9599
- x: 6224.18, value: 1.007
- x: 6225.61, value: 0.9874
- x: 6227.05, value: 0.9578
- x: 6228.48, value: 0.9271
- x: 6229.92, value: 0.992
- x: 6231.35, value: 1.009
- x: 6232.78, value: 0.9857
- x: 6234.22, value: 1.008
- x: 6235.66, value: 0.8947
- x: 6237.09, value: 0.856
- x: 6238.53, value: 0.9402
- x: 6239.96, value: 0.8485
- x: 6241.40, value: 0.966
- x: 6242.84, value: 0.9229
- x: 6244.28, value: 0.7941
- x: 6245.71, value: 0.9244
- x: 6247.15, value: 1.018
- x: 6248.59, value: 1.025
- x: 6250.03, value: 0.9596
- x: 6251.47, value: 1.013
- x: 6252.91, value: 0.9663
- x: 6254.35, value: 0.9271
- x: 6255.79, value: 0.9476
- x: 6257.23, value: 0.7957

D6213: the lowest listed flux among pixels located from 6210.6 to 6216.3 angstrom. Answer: 0.8587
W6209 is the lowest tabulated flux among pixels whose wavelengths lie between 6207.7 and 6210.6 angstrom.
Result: 0.8734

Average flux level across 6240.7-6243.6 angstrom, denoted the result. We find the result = 0.941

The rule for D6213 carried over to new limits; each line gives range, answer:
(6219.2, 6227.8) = 0.9578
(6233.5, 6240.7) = 0.8485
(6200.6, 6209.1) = 0.8765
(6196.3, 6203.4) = 0.8611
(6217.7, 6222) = 0.9389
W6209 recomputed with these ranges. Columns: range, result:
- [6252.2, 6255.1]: 0.9271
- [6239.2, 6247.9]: 0.7941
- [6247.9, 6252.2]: 0.9596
